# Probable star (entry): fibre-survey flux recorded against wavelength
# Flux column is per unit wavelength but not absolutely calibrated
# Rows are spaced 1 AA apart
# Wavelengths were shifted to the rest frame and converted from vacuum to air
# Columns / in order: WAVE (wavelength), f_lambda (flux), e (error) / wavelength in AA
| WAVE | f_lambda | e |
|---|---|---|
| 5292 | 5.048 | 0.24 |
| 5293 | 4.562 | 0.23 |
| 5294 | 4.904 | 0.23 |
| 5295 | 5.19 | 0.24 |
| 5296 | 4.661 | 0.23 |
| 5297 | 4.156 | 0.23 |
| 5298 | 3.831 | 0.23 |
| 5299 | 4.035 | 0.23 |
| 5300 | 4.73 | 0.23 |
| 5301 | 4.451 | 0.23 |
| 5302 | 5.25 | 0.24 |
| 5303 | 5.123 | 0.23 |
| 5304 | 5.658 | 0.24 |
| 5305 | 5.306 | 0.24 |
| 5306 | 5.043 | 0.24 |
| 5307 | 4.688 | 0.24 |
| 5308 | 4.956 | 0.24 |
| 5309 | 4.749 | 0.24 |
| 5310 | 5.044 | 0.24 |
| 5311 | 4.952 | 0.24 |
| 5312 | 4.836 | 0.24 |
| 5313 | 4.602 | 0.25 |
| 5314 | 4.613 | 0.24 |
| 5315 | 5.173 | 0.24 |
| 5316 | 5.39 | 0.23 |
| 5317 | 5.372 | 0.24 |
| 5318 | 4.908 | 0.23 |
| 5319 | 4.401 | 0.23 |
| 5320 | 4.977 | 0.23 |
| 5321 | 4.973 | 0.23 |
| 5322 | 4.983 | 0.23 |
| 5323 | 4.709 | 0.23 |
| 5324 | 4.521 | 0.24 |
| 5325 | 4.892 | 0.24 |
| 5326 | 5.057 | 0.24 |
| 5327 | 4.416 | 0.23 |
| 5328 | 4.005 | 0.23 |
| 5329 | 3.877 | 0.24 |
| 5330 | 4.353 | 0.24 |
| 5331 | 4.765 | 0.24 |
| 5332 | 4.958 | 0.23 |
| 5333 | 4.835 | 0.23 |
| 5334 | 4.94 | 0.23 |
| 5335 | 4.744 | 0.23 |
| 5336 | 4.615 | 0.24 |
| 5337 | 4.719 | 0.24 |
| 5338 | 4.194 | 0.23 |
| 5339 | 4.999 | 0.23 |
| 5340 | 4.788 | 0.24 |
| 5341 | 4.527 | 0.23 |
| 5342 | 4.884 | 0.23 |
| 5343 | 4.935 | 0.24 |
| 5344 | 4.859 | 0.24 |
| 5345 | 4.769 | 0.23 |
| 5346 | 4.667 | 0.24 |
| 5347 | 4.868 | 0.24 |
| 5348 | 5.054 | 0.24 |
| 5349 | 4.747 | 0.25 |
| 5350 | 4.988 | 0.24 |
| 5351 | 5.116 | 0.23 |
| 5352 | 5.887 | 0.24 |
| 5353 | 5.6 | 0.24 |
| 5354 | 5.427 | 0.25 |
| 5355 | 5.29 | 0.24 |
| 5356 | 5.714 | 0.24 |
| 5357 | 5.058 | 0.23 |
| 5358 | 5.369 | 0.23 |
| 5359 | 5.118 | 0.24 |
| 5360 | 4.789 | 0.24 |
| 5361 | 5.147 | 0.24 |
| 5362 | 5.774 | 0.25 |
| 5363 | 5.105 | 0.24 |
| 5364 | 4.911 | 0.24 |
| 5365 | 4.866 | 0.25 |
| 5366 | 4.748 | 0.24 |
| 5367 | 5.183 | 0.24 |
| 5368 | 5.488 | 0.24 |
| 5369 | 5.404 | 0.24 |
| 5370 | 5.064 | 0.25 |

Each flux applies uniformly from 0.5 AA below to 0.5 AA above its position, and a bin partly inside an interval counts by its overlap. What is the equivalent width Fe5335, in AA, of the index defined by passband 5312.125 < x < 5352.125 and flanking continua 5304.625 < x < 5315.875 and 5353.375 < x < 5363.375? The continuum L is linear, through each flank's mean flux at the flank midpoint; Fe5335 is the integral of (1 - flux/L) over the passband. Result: 2.3 AA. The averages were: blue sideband 4.92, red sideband 5.29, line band 4.79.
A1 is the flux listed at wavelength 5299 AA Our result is 4.035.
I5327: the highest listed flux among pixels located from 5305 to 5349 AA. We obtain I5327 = 5.39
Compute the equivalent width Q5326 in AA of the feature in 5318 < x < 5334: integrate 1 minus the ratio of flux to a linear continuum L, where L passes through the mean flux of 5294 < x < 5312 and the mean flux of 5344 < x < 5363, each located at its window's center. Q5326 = 1.0 AA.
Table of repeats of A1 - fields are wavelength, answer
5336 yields 4.615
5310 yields 5.044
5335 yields 4.744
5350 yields 4.988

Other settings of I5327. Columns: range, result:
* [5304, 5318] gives 5.658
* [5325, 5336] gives 5.057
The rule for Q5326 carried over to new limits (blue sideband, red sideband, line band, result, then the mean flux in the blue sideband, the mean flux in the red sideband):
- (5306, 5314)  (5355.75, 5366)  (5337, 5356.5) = 0.2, 4.83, 5.15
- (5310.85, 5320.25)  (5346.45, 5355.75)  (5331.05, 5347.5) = 1.1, 4.92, 5.23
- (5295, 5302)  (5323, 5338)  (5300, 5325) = -2.4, 4.44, 4.61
